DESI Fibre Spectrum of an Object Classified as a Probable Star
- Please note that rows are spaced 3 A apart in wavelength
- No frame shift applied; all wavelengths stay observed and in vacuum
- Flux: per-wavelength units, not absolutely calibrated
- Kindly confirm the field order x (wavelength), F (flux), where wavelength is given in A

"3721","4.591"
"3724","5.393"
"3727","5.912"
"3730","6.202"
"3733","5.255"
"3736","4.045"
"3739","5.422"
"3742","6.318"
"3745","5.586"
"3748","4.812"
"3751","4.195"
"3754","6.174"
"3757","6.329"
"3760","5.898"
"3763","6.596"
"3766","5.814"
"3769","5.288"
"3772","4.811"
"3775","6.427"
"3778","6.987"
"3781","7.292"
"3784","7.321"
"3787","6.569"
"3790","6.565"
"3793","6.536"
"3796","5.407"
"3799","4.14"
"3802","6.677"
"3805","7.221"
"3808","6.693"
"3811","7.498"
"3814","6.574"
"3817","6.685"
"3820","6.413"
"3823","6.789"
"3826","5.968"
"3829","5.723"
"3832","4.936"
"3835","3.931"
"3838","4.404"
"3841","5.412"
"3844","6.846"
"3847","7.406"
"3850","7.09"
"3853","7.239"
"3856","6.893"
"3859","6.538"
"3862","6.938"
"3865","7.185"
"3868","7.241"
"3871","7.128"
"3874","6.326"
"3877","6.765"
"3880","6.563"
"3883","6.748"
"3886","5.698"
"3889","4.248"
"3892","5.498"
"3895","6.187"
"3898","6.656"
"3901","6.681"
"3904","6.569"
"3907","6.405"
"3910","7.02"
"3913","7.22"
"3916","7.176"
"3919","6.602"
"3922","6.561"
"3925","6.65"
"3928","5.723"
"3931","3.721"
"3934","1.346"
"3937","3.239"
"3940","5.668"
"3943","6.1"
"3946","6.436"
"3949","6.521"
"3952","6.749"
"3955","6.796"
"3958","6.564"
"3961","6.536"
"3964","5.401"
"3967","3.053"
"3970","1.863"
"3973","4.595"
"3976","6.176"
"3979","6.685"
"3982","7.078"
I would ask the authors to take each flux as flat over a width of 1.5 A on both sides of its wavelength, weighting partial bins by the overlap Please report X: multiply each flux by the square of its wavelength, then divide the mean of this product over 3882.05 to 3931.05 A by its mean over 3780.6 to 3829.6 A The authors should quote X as 1.02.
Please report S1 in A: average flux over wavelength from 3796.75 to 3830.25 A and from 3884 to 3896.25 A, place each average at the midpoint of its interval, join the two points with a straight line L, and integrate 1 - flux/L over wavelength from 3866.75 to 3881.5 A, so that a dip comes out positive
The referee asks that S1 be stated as -3.02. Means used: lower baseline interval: 6.38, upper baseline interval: 5.45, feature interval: 6.8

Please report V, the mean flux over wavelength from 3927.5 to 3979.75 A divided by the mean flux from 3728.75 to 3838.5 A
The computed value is 0.9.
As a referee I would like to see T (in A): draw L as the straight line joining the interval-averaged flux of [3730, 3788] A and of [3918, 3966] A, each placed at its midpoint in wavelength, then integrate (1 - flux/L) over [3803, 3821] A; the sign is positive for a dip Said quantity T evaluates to -3.3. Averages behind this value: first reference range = 5.85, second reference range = 5.63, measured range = 6.85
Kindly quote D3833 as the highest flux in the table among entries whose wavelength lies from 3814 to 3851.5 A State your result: 7.406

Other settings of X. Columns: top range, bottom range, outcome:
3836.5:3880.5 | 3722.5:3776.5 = 1.27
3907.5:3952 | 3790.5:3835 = 0.99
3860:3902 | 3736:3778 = 1.21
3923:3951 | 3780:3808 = 0.86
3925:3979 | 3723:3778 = 1.02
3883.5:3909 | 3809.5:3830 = 0.96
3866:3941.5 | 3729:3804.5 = 1.09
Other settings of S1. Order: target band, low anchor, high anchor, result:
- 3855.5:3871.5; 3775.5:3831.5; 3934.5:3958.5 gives -2.1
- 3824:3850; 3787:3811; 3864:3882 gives 3.5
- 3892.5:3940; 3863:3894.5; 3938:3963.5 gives 3.7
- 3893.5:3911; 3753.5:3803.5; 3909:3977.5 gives -2.7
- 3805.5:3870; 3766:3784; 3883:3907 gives -3.2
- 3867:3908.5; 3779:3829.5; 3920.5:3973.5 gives -4.2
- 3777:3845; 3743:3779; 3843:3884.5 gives 1.1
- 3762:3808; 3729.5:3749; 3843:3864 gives -1.9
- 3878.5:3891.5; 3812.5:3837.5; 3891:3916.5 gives 1.3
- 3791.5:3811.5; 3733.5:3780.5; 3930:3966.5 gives -2.3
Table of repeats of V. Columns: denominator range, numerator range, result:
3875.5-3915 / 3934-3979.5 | 0.84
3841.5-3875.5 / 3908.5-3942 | 0.80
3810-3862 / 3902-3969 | 0.93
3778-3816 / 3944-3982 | 0.87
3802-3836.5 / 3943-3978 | 0.89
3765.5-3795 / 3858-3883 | 1.07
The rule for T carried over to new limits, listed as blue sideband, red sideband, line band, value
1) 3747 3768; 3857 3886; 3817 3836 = 1.75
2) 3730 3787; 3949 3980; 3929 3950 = 3.10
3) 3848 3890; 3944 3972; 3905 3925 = -2.42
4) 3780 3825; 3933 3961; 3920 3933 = 0.50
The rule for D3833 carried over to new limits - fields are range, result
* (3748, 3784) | 7.321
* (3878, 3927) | 7.22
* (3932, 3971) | 6.796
